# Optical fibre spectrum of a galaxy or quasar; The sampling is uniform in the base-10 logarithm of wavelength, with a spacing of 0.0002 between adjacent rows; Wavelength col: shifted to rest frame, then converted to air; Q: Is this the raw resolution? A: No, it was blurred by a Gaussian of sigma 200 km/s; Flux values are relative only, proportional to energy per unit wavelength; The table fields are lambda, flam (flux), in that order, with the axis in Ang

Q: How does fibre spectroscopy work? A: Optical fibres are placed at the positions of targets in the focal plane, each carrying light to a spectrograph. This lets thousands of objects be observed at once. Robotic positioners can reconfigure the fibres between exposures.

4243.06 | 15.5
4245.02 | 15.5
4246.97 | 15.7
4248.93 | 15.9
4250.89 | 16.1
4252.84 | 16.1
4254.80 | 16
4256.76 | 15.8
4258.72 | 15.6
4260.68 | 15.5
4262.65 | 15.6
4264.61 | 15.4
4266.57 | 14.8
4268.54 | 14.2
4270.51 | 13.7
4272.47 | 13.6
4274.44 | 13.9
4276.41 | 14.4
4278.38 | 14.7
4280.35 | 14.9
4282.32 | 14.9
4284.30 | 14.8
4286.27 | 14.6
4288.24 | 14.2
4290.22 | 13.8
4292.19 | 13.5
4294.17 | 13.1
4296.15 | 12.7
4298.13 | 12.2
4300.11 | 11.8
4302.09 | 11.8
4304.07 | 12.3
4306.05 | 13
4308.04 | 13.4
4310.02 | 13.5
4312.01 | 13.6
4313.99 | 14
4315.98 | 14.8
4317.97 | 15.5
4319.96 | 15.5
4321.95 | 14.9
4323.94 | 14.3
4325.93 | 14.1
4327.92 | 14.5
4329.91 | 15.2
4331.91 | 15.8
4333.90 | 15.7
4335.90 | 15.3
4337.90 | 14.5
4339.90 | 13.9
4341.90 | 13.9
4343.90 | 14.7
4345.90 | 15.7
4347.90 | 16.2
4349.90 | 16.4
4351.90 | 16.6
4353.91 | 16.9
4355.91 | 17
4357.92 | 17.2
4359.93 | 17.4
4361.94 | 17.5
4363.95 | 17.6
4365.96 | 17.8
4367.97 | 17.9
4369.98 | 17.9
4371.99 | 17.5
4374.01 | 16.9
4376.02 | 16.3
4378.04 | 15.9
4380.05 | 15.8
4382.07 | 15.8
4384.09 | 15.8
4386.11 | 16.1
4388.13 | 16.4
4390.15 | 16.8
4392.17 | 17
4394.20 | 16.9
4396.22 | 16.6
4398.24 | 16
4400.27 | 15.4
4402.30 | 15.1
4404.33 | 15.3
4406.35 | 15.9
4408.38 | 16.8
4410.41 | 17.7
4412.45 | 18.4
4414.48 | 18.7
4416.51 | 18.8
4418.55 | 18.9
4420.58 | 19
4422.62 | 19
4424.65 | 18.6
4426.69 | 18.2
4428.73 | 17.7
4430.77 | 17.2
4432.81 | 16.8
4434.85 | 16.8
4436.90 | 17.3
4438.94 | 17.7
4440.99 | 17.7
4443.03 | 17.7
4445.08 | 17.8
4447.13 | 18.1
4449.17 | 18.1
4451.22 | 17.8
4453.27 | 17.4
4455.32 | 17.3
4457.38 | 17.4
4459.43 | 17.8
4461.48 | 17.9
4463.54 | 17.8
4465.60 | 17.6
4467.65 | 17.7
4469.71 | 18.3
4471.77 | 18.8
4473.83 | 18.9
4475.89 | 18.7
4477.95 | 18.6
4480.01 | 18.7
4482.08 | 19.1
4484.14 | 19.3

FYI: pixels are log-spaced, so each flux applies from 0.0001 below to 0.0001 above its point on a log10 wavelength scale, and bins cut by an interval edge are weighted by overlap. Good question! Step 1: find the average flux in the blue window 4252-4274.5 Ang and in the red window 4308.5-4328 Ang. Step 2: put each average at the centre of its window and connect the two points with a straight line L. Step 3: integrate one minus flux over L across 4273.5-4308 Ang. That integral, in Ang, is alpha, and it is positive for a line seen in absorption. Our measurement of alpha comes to 2.8 Ang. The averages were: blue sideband 15.1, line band 13.6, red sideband 14.4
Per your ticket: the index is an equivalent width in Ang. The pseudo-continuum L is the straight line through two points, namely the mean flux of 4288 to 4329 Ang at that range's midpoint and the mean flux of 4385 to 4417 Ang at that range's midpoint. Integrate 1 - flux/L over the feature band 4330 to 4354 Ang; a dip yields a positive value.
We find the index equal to -1.1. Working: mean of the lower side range 13.6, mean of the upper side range 16.7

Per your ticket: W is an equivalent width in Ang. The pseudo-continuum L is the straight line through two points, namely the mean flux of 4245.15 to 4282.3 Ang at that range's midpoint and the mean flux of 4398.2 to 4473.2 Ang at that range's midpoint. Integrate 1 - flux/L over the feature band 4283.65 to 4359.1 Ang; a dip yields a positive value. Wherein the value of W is 6.9 Ang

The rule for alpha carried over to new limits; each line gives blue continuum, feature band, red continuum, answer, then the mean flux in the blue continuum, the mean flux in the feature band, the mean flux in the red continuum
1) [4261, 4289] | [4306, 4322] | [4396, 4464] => 1.1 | 14.6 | 14.3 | 17.5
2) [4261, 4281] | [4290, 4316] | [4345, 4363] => 4.0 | 14.5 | 13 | 16.8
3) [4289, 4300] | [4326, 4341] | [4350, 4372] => 0.6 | 13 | 14.9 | 17.3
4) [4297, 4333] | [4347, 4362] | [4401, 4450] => -1.6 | 13.9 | 16.9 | 17.6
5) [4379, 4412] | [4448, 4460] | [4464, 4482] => 0.2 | 16.2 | 17.6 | 18.4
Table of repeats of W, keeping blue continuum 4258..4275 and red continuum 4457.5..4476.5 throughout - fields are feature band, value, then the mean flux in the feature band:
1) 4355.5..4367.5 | -0.8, 17.4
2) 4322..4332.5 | 0.7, 14.8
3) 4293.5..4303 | 1.8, 12.3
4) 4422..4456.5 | -0.1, 17.7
